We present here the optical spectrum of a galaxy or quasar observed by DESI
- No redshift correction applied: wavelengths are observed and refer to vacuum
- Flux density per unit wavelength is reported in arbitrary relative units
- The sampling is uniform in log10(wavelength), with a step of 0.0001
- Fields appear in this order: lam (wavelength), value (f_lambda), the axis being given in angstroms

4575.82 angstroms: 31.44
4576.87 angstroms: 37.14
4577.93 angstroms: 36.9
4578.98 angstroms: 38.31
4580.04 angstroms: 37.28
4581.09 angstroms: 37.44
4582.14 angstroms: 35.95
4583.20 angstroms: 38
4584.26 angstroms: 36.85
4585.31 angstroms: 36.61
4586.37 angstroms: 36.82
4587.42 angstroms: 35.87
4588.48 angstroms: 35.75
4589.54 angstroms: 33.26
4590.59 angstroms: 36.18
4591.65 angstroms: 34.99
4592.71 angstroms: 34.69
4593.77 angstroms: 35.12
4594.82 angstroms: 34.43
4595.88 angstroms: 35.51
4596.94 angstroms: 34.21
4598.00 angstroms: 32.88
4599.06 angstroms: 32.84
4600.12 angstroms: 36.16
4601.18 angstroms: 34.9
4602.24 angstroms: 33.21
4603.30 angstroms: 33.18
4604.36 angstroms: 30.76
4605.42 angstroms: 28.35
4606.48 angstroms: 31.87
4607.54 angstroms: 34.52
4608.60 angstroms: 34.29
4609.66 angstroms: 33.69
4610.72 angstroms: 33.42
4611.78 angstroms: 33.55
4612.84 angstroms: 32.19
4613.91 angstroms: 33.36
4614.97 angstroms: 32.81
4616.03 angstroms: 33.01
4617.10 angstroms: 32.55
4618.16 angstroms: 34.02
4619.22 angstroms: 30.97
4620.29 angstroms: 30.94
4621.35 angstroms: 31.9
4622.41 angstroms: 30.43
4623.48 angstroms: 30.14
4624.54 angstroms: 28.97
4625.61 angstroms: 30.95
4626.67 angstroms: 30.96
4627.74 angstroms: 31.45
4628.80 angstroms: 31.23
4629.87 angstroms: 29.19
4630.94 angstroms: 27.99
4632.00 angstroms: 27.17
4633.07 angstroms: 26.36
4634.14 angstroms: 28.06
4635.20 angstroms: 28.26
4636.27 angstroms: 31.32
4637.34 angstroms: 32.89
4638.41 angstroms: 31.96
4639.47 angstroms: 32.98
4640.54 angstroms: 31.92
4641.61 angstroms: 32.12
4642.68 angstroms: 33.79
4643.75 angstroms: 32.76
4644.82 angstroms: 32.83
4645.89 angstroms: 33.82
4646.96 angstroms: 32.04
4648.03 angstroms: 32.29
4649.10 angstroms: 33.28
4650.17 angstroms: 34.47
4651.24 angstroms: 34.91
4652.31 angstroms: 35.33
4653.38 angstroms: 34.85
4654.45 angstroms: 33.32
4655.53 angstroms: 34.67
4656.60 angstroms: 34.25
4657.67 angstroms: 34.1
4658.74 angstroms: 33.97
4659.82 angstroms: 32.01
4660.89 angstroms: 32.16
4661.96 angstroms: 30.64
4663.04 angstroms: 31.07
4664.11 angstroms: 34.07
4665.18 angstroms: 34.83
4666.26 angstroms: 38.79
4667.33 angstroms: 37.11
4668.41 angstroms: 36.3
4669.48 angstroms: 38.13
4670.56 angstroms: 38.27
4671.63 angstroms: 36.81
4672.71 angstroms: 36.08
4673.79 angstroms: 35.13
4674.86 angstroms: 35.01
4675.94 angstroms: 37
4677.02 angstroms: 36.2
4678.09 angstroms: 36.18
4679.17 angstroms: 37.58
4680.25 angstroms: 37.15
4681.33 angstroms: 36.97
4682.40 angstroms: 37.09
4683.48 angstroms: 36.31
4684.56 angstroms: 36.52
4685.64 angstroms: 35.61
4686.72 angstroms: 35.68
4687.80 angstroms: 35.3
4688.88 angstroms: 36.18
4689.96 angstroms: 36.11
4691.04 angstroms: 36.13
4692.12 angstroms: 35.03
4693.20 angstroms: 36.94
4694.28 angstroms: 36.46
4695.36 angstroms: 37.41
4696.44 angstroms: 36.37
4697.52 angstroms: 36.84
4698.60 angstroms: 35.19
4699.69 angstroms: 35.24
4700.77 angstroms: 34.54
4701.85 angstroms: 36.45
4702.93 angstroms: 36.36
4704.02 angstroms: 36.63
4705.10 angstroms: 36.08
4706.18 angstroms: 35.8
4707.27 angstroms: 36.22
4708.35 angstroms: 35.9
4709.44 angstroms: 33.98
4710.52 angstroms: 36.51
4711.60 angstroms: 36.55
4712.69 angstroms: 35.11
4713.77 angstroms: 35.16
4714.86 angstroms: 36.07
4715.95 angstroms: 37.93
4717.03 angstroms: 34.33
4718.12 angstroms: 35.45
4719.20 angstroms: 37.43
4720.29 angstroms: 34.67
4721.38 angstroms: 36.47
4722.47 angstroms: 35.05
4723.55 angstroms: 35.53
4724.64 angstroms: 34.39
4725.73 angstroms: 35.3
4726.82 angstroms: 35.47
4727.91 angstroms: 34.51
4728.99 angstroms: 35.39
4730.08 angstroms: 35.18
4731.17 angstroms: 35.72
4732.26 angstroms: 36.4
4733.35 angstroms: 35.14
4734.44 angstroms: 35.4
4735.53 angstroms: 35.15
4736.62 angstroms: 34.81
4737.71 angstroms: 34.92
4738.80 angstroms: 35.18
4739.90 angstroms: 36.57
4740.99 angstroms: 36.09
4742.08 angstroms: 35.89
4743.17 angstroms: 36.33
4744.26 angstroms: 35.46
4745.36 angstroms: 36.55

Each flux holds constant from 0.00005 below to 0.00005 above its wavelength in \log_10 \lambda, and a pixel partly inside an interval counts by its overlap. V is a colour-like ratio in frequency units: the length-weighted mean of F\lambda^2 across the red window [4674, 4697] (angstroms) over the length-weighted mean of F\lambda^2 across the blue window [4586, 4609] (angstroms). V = 1.11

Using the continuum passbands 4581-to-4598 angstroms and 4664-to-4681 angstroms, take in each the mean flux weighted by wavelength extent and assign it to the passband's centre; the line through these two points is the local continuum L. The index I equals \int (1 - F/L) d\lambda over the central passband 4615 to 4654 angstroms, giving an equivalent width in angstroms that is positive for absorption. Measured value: 4.86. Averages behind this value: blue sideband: 35.6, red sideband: 36.6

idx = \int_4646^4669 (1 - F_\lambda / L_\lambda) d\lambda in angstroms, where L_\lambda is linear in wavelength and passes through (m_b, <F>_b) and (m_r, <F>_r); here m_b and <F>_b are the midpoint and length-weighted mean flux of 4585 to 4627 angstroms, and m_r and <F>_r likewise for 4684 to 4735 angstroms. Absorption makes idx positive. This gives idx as 0.3 angstroms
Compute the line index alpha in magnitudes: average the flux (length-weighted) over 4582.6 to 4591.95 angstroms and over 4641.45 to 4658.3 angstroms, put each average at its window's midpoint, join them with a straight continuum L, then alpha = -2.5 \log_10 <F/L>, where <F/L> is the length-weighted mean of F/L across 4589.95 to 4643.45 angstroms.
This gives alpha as 0.09 mag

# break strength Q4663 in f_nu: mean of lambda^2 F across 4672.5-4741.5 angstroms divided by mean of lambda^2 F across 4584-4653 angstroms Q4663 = 1.14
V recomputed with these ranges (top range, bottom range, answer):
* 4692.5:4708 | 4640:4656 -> 1.11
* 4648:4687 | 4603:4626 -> 1.13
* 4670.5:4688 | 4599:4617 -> 1.13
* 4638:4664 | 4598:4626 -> 1.04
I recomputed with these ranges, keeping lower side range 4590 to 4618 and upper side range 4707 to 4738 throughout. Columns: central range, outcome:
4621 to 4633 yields 1.4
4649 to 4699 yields -1.2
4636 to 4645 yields 0.4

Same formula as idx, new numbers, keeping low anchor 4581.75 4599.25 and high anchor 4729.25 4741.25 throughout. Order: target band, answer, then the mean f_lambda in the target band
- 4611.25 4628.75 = 1.78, 31.8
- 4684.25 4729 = -0.48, 35.8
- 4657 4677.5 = 0.15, 35.1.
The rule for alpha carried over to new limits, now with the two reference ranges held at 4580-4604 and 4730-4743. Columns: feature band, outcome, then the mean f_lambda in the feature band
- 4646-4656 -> 0.046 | 33.9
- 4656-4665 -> 0.079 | 32.9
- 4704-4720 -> -0.012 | 35.9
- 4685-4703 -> -0.016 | 36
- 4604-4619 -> 0.081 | 32.7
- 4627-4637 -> 0.210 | 29.1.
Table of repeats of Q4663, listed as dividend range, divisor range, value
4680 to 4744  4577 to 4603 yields 1.06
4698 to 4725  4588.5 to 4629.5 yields 1.14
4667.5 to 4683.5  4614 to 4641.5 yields 1.22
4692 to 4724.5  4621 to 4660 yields 1.16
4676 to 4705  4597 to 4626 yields 1.16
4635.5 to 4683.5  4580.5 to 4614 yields 1.03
